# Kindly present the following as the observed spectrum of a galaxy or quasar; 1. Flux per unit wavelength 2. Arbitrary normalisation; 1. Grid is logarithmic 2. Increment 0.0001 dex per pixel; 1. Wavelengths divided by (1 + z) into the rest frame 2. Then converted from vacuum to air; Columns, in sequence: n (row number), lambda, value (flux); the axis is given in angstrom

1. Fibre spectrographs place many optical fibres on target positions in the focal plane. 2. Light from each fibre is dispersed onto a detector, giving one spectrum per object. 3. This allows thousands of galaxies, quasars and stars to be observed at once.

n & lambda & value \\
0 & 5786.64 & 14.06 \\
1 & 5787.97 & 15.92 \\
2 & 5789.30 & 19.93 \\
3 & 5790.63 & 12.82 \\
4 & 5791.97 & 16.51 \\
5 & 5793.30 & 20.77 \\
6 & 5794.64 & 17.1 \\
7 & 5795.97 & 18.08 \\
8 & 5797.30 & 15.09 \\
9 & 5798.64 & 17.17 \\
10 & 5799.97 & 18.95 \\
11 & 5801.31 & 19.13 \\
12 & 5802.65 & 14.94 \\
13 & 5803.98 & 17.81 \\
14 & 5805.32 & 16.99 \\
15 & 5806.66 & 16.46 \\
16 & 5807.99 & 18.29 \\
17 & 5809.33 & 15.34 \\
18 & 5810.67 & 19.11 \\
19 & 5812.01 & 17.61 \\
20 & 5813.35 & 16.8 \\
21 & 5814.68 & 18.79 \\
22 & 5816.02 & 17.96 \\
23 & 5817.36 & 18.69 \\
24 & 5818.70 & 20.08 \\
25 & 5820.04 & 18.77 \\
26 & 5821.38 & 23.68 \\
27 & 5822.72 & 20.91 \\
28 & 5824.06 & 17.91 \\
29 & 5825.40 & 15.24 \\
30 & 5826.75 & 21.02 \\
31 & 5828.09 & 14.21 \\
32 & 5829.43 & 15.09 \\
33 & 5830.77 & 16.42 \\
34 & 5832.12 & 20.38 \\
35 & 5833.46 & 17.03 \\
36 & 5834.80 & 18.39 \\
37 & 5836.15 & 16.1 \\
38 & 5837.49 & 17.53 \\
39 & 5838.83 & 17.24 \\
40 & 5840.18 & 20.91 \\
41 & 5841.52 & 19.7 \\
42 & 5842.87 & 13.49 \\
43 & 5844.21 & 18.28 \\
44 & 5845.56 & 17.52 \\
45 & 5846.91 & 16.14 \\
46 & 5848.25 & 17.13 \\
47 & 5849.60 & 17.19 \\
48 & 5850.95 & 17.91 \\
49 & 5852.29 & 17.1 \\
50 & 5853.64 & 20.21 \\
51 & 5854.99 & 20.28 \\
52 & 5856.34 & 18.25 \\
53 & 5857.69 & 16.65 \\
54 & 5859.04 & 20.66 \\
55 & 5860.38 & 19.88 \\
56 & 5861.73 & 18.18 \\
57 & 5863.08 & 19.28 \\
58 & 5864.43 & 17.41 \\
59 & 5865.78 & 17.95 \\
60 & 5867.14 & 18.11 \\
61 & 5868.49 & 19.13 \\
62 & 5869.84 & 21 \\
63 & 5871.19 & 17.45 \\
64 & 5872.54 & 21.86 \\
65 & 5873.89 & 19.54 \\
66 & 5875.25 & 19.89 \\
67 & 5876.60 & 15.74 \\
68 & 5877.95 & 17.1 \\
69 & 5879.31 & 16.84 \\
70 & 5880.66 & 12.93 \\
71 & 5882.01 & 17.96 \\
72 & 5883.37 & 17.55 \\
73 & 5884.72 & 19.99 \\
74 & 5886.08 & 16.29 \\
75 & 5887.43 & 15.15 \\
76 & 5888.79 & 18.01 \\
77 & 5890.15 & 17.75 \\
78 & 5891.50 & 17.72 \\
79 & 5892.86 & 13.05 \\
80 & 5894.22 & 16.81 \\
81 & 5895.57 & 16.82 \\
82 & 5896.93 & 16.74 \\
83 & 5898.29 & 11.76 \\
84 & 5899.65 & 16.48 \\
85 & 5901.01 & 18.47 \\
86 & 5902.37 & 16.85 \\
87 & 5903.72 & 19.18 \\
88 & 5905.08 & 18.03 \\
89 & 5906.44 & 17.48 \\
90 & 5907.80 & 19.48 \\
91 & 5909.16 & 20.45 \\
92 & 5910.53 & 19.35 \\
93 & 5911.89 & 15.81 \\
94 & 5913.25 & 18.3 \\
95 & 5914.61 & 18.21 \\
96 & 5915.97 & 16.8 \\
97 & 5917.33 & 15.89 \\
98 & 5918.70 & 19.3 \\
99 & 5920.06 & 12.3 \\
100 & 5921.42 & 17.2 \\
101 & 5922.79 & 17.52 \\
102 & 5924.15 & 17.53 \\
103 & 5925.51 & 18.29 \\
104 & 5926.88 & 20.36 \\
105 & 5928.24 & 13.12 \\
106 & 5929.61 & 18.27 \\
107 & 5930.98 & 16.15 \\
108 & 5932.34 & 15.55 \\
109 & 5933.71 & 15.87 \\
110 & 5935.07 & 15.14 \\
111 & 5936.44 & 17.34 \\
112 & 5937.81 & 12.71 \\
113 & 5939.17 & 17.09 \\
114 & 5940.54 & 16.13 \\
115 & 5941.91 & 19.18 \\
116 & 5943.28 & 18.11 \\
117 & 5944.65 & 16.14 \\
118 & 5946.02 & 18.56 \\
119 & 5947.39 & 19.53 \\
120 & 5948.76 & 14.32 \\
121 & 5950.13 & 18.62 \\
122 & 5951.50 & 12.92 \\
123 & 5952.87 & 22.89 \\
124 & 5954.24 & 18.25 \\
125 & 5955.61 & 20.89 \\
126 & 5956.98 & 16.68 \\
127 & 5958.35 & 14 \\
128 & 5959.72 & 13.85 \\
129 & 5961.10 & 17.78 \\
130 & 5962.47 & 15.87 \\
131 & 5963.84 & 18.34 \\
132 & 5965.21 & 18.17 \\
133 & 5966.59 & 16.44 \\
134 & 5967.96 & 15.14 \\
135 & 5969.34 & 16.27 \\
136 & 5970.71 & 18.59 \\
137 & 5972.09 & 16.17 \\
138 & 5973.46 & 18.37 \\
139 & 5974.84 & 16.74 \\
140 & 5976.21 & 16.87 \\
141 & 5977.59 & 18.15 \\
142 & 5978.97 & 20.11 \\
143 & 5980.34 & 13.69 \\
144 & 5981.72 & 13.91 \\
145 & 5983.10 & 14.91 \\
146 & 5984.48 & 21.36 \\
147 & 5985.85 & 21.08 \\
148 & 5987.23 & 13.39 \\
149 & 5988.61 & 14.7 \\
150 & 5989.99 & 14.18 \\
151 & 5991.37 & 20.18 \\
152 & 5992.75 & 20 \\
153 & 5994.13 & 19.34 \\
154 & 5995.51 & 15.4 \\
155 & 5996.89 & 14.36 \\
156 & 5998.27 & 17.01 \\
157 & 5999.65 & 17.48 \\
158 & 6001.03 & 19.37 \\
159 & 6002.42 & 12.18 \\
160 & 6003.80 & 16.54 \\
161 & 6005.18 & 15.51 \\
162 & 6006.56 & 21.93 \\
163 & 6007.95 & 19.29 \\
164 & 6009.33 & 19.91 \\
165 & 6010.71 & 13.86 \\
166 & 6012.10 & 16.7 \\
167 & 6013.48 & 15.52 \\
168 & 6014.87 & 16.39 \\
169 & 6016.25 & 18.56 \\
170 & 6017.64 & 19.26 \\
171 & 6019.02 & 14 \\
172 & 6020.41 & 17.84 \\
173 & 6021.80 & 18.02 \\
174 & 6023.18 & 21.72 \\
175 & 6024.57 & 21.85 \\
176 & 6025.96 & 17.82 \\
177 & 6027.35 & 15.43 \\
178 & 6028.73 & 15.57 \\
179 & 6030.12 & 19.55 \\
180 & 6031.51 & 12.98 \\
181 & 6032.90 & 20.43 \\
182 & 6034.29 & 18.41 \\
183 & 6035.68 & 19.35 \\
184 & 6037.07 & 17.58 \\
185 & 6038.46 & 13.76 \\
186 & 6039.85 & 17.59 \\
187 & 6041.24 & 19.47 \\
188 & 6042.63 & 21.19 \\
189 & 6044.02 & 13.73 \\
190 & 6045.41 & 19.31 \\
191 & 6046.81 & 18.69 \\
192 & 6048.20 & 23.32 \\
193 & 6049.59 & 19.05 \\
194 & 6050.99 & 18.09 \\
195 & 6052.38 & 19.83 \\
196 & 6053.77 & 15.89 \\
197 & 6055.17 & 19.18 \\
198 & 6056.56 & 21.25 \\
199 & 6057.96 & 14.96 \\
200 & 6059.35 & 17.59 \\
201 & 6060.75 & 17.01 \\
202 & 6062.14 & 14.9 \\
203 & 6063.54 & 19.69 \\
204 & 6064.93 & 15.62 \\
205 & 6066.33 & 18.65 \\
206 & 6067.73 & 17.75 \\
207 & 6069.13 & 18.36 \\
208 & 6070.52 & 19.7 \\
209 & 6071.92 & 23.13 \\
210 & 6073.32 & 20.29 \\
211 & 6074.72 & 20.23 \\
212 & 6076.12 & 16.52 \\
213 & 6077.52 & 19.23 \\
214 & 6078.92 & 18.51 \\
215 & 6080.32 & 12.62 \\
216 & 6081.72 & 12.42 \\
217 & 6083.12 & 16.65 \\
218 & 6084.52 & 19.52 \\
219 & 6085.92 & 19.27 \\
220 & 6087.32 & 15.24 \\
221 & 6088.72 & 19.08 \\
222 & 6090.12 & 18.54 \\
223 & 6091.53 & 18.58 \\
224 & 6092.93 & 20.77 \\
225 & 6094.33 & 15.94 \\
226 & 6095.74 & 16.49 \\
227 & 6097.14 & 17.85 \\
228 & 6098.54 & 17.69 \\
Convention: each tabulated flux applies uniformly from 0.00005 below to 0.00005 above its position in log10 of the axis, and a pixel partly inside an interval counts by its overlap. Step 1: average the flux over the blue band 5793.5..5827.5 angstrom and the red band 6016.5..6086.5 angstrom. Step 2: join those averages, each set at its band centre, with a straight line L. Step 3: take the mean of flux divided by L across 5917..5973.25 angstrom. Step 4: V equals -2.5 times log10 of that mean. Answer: 0.07 mag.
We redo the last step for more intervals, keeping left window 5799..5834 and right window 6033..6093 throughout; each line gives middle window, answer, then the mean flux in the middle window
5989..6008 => 0.05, 17.2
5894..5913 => 0.04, 17.4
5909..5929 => 0.05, 17.3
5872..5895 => 0.05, 17.3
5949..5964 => 0.06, 17.2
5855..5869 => -0.04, 18.6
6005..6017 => 0.03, 17.6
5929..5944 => 0.10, 16.5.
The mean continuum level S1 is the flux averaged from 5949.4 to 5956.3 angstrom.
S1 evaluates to 18.7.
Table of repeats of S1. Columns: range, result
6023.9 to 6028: 18.4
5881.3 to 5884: 17.7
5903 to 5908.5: 18.6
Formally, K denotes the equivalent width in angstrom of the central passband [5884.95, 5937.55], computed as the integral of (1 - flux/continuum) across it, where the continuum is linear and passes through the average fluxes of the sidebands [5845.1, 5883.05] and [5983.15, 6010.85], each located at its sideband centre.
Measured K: 2.8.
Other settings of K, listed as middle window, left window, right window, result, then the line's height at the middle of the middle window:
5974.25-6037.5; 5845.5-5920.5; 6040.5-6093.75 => 2.5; 18.1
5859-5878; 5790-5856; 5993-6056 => -1.2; 17.8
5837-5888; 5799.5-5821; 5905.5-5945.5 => -1.5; 17.5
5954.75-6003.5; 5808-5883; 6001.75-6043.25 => 2.3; 17.7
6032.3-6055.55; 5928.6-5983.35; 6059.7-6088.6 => -1.3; 17.5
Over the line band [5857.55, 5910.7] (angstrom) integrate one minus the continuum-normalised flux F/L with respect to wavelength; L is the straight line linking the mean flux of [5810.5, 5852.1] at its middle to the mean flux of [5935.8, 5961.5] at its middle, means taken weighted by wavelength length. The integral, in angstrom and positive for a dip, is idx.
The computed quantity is -0.6 angstrom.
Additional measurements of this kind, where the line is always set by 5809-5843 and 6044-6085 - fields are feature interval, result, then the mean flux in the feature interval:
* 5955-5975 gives 1.4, 16.9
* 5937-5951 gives 0.9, 17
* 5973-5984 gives 0.9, 16.6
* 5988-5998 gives 0.7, 16.9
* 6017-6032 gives 0.3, 17.7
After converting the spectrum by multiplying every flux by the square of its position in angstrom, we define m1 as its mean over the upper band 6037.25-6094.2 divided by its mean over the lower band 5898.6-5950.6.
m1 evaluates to 1.10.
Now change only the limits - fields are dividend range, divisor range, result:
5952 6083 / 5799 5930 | 1.04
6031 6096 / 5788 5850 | 1.11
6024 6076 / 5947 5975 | 1.10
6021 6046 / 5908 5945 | 1.10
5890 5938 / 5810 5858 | 0.96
